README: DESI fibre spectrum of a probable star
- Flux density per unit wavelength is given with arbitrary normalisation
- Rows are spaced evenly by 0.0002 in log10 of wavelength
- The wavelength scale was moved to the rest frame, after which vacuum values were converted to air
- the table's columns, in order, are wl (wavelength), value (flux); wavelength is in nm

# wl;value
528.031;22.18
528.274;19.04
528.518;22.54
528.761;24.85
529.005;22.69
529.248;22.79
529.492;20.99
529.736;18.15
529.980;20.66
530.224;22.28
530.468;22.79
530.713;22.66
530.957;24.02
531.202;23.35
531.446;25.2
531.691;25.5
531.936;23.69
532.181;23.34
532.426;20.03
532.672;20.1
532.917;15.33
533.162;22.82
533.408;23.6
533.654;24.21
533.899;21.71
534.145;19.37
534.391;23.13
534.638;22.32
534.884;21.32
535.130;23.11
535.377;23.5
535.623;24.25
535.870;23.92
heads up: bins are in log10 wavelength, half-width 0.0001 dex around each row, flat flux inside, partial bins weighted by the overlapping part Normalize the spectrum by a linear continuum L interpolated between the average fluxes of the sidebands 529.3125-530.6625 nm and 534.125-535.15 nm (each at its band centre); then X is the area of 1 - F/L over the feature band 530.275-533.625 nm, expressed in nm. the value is -0.17 nm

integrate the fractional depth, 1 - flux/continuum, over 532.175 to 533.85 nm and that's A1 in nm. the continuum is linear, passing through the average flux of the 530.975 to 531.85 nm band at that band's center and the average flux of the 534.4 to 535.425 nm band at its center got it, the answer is 0.17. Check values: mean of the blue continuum 24.6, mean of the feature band 21.2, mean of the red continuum 22.5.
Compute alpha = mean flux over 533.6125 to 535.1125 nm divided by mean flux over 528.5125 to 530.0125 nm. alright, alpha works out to 1.0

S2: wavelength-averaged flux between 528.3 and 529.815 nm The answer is 21.9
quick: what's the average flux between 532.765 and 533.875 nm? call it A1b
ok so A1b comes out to 21.5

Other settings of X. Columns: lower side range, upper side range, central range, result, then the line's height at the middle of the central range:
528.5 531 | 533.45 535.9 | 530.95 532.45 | -0.10 nm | 22.4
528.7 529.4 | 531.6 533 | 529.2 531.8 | -0.02 nm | 22.4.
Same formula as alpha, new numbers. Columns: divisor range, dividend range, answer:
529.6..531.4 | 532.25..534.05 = 0.96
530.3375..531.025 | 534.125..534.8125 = 0.95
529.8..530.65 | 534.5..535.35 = 1.03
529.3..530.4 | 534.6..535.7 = 1.10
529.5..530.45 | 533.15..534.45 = 1.08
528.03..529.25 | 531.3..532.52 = 1.06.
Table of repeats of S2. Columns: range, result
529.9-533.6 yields 22.4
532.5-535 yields 21.4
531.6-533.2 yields 21.4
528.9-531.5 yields 22.3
